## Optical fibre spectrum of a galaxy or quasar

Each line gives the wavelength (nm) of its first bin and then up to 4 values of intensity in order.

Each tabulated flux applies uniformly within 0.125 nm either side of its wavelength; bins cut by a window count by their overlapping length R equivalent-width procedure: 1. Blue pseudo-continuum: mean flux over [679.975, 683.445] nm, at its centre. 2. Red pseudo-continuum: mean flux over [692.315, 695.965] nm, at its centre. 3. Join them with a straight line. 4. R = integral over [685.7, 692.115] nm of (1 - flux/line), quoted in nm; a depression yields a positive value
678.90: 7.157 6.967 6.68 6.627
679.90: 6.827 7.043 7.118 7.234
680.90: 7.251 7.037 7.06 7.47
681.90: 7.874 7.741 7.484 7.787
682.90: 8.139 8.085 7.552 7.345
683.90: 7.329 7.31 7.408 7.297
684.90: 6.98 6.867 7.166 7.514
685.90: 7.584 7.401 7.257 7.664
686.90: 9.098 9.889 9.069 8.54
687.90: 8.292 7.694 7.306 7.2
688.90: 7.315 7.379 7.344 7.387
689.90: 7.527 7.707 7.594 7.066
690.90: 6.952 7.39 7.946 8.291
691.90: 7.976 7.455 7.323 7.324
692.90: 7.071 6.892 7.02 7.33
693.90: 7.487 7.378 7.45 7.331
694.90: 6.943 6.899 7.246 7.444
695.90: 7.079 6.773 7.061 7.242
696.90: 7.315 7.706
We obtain -0.40 nm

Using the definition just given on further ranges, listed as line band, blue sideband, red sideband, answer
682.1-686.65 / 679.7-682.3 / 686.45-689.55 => 0.10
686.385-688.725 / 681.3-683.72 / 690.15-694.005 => -0.23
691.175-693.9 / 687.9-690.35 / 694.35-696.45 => -0.06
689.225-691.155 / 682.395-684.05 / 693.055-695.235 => 0.00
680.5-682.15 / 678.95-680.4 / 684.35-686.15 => -0.09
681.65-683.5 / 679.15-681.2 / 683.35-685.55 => -0.17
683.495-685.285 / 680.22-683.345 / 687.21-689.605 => 0.10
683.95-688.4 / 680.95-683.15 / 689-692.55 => -0.14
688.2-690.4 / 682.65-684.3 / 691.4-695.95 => 0.02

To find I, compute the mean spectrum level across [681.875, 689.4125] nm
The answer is 7.71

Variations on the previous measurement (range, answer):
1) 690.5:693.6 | 7.39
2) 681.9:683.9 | 7.72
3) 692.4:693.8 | 7.15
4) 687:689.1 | 8.15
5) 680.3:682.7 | 7.4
